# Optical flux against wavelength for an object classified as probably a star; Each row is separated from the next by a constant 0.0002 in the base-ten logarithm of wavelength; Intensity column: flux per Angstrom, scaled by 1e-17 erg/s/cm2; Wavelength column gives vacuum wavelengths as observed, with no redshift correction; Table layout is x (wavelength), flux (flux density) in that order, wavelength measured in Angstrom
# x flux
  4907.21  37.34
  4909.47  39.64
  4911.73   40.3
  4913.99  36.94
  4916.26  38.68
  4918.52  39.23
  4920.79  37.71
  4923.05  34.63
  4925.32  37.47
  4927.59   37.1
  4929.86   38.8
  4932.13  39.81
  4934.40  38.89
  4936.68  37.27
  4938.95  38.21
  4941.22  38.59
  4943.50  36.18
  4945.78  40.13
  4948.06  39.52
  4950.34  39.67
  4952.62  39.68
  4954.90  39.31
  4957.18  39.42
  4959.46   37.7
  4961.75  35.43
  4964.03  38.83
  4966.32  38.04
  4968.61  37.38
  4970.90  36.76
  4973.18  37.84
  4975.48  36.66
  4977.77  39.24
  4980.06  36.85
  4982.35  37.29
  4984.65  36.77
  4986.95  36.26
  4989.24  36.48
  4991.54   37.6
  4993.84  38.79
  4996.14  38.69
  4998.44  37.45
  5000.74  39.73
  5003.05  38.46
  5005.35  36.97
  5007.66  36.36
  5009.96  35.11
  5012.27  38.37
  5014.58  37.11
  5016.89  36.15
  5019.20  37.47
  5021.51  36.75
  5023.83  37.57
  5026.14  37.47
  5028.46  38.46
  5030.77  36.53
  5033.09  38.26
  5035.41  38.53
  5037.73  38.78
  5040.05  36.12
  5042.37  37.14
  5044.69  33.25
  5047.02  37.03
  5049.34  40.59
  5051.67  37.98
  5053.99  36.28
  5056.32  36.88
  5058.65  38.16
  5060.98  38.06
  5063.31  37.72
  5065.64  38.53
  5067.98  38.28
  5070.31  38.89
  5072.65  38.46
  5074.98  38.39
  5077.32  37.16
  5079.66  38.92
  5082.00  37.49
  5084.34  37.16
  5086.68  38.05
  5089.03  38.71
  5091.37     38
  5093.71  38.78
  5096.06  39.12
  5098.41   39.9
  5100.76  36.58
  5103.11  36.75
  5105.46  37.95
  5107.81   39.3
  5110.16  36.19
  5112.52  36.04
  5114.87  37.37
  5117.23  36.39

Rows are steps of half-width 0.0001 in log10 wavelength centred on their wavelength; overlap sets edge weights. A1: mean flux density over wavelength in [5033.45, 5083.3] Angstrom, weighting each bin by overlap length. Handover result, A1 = 37.8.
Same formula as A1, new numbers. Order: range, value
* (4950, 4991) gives 37.7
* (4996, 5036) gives 37.5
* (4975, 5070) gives 37.5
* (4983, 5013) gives 37.4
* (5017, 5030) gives 37.4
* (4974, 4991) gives 37.1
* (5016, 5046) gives 37.1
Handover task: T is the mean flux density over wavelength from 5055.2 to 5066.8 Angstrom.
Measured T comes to 37.9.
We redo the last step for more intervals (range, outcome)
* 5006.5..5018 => 36.6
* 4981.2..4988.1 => 36.8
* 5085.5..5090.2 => 38.4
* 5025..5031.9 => 37.5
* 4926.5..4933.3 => 38.6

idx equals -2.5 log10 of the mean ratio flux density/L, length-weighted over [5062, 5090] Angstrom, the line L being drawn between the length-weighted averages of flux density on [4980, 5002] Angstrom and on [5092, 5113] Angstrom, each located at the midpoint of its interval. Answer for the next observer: -0.01 mag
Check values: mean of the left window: 37.6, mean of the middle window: 38.1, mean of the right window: 37.9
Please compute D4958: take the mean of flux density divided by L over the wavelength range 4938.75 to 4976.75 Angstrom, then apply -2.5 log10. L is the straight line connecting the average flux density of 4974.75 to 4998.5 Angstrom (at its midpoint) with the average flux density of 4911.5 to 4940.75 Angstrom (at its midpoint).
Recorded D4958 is -0.01 mag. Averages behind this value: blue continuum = 38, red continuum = 37.5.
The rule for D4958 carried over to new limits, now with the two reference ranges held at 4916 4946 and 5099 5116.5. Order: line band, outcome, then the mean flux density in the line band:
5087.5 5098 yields -0.04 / 38.7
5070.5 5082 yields -0.02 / 38.2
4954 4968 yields -0.01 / 38.1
